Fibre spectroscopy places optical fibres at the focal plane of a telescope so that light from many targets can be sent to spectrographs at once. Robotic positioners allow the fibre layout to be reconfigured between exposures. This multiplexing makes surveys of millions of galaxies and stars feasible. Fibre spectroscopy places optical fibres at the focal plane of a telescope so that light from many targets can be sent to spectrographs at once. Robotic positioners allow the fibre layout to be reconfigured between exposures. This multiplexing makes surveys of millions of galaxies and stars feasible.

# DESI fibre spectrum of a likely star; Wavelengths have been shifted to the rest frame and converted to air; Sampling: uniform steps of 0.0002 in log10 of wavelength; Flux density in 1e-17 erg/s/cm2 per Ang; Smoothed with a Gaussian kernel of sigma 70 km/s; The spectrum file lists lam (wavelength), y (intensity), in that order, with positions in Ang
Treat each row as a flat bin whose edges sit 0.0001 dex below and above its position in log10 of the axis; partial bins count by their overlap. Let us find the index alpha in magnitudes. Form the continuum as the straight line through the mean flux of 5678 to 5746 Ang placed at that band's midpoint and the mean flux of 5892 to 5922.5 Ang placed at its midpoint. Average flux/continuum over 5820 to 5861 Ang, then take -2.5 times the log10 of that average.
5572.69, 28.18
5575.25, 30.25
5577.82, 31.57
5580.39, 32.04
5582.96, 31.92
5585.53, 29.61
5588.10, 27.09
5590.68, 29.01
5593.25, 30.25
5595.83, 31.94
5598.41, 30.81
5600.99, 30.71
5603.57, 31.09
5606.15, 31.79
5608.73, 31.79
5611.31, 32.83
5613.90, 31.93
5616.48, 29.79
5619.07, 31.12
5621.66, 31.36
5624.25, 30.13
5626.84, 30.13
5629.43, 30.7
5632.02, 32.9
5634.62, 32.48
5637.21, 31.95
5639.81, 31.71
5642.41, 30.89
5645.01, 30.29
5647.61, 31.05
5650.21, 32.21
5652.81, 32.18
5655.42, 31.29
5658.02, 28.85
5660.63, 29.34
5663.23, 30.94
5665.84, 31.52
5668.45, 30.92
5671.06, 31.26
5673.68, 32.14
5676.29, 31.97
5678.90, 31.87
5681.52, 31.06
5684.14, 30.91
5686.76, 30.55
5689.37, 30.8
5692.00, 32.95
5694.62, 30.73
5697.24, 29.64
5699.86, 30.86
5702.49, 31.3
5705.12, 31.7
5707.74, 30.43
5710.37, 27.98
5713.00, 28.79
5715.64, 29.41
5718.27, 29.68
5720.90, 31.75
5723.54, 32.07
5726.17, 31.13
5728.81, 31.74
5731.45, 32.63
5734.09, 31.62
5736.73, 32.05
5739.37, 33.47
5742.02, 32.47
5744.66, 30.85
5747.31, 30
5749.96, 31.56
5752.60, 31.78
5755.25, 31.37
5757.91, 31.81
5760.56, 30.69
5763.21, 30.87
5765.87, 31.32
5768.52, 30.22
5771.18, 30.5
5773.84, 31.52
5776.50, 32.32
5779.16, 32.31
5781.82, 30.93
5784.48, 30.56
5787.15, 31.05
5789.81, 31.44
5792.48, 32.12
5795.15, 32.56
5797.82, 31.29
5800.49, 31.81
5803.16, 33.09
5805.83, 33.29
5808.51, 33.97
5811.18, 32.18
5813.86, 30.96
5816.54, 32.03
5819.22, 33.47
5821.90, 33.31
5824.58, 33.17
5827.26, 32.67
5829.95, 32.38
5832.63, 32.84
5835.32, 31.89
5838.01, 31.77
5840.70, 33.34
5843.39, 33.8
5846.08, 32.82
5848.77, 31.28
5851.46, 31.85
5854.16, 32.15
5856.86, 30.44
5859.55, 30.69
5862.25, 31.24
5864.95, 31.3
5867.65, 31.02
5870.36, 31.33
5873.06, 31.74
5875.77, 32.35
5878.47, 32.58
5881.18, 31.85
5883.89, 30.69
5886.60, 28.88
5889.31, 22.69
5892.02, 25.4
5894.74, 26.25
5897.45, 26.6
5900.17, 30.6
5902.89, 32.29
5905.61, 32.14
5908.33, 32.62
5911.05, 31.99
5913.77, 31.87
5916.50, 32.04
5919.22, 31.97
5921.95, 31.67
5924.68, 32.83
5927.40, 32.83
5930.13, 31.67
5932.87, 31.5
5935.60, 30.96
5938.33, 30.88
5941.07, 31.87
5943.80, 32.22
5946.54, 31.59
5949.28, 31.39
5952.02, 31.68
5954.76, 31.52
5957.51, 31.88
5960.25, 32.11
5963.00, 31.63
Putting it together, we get -0.05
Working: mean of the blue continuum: 31.1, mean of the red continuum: 30.6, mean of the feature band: 32.3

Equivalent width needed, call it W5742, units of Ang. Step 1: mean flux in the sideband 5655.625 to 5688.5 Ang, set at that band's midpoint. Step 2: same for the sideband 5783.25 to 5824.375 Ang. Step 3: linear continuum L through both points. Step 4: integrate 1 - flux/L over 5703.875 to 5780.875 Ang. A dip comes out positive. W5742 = 1.1 Ang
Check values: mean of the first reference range 31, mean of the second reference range 32.2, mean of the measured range 31.2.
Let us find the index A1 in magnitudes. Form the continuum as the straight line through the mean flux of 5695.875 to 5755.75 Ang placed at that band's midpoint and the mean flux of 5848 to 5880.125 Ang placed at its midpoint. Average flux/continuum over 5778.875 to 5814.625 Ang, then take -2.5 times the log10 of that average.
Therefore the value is -0.02 mag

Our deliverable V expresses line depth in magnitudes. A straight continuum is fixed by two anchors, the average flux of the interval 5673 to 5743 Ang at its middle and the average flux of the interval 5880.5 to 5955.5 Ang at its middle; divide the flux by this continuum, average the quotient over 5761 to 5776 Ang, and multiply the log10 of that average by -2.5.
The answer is 0.00 mag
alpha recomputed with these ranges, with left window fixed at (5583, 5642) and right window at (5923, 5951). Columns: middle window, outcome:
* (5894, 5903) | 0.11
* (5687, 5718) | 0.03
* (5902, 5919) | -0.01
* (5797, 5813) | -0.04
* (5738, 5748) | -0.02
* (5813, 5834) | -0.04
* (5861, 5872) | 0.01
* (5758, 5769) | 0.01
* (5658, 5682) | 0.00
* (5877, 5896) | 0.12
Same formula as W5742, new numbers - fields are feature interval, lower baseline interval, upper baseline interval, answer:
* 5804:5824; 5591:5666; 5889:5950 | -1.2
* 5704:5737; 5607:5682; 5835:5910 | 0.3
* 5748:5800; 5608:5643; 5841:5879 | 0.5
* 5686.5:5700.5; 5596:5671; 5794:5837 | 0.3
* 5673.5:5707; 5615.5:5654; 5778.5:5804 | 0.2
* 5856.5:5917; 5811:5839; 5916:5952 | 3.3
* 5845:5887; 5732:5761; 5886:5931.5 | -1.1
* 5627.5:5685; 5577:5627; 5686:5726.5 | -1.0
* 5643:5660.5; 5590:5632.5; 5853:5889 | 0.1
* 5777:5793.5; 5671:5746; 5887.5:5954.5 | -0.2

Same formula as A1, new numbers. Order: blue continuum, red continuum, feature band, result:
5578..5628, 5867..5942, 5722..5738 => -0.04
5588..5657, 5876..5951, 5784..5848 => -0.05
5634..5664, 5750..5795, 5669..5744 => 0.00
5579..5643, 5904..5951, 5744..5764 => 0.01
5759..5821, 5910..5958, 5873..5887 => 0.01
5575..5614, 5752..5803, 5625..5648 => -0.01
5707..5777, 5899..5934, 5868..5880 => 0.00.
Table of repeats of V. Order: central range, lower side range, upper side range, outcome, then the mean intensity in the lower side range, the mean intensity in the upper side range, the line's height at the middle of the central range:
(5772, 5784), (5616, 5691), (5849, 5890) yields -0.02 mag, 31.1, 30.9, 31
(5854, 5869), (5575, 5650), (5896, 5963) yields 0.01 mag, 31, 31.6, 31.5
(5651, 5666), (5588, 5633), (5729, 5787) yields 0.02 mag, 30.9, 31.5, 31.1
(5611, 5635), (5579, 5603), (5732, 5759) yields -0.02 mag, 30.4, 31.7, 30.7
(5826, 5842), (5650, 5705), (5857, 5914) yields -0.07 mag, 31.1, 30.3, 30.5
